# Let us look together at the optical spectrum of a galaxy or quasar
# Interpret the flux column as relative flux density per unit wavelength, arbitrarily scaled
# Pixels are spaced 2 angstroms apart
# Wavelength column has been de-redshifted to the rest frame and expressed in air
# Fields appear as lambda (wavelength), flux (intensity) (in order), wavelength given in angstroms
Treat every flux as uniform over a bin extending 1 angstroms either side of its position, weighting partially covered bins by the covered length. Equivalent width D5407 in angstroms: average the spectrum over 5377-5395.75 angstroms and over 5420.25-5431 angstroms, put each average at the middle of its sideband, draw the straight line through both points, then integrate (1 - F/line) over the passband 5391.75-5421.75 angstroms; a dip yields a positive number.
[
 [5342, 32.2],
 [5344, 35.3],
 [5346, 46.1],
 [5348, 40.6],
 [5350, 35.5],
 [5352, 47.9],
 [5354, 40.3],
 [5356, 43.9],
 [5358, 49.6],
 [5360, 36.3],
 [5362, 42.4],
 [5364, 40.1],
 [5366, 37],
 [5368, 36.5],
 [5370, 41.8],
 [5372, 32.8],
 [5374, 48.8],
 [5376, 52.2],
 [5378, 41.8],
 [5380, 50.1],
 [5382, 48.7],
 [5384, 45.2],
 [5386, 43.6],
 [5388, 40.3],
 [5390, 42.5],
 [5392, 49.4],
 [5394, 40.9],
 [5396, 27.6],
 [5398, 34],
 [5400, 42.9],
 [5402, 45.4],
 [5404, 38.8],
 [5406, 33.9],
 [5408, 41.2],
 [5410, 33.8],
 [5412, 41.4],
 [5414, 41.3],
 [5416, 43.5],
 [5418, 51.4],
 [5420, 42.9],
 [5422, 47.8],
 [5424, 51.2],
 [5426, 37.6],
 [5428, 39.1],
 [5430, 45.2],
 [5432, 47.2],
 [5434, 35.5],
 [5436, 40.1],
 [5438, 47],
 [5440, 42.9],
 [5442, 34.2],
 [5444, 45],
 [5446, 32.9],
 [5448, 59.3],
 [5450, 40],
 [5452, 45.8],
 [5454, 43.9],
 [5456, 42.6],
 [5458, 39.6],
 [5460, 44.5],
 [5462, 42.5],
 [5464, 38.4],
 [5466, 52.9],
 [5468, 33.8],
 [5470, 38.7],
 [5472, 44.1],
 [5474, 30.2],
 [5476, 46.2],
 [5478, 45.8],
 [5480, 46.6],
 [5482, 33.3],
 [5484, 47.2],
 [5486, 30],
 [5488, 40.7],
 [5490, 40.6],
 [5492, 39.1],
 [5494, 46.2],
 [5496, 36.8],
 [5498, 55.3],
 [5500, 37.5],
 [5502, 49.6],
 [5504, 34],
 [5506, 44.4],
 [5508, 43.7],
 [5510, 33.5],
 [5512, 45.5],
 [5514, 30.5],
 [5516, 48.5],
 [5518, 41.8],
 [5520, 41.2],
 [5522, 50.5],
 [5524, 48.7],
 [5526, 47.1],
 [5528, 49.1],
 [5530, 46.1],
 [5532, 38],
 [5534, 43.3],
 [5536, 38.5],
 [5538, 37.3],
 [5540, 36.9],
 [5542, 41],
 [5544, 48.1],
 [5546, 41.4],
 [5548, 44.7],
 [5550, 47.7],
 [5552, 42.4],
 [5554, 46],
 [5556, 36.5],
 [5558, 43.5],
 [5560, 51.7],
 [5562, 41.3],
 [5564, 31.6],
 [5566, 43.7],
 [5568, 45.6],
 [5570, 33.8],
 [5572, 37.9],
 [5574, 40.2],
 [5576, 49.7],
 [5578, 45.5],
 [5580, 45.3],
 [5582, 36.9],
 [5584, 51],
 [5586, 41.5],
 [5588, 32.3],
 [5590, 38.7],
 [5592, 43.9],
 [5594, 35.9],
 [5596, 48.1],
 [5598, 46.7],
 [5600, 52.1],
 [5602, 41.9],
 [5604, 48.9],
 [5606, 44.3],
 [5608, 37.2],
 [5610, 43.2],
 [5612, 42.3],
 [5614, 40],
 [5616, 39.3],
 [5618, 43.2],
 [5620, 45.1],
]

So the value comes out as 2.41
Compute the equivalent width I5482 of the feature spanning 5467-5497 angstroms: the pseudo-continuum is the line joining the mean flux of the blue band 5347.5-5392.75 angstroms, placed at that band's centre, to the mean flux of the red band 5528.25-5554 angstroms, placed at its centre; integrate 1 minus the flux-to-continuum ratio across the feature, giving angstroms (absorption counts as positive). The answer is 1.9 angstroms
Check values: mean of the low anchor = 42.9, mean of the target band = 40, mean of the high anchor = 42.5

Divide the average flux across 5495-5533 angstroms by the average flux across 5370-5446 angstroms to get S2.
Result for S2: 1.0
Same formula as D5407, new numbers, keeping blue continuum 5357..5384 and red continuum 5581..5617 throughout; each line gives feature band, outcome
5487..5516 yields 0.82 angstroms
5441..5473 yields 0.31 angstroms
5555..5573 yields 0.81 angstroms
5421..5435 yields -0.16 angstroms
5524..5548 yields -0.10 angstroms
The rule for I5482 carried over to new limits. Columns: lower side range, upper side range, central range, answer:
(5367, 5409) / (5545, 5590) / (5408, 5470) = -1.1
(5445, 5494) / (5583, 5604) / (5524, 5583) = 0.5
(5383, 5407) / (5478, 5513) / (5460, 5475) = 0.3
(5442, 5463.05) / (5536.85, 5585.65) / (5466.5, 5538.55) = 1.6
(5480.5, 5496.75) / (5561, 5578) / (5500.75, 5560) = -4.0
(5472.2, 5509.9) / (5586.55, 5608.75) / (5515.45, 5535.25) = -1.6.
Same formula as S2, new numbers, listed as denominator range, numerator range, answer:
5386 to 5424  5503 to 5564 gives 1.03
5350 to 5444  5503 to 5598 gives 1.00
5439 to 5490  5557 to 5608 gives 1.03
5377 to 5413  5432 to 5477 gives 1.02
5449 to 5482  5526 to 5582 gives 1.01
